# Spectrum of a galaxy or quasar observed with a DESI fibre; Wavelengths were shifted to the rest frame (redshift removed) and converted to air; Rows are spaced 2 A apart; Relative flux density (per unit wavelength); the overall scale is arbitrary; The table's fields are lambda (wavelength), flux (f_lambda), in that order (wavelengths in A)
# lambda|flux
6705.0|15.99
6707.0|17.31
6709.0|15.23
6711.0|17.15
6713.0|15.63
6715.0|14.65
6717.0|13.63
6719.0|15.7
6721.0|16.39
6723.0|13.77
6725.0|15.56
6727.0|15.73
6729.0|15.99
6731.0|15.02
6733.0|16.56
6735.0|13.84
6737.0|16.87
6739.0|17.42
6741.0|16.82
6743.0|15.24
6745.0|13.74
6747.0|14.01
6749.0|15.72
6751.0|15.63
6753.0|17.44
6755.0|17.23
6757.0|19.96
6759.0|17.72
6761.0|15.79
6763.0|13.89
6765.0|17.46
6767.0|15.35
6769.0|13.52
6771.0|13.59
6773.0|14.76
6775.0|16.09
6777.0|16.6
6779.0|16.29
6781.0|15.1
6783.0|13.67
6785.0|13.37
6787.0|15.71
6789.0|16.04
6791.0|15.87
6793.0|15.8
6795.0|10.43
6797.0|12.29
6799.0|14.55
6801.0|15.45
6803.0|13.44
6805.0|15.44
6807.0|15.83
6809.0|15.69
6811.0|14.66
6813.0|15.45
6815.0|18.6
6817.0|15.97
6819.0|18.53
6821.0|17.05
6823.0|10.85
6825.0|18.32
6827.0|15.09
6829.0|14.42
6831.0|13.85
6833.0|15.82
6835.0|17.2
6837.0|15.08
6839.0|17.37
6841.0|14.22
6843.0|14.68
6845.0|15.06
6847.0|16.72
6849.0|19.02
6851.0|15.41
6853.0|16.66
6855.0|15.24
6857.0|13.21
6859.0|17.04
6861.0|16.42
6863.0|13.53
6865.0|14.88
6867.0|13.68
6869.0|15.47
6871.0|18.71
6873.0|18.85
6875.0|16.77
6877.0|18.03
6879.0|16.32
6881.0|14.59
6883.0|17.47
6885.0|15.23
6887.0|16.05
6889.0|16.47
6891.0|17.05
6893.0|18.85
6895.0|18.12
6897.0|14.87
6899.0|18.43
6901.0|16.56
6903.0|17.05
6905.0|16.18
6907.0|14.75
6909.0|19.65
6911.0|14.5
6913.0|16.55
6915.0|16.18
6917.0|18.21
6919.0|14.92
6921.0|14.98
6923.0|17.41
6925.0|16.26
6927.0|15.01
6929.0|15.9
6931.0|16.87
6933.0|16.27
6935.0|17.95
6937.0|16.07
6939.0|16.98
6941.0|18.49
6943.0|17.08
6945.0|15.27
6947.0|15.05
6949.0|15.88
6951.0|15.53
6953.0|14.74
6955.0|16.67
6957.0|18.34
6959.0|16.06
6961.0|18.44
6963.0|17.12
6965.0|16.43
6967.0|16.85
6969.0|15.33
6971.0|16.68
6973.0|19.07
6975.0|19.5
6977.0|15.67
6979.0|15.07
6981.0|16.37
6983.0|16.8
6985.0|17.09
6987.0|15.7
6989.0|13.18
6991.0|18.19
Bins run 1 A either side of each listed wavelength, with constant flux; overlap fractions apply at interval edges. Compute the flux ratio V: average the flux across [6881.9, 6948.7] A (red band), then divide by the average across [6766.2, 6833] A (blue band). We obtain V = 1.10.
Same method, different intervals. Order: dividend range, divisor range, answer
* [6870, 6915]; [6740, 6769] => 1.05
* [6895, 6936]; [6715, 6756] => 1.06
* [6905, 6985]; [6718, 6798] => 1.07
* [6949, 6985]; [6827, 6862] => 1.06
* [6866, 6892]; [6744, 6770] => 1.03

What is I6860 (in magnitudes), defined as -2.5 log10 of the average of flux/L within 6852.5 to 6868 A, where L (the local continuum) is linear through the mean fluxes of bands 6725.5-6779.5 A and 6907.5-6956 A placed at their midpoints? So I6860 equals 0.08 mag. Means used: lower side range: 15.9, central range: 15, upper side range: 16.3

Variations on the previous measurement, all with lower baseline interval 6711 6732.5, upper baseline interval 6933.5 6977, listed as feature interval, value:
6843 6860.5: 0.012 mag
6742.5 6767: -0.041 mag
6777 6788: 0.051 mag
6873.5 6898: -0.022 mag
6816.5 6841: 0.019 mag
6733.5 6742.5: -0.053 mag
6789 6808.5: 0.097 mag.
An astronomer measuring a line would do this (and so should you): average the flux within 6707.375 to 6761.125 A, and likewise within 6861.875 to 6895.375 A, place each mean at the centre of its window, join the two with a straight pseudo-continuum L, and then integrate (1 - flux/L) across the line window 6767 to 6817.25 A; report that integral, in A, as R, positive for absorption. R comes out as 3.6 A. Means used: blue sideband 15.9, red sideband 16.4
